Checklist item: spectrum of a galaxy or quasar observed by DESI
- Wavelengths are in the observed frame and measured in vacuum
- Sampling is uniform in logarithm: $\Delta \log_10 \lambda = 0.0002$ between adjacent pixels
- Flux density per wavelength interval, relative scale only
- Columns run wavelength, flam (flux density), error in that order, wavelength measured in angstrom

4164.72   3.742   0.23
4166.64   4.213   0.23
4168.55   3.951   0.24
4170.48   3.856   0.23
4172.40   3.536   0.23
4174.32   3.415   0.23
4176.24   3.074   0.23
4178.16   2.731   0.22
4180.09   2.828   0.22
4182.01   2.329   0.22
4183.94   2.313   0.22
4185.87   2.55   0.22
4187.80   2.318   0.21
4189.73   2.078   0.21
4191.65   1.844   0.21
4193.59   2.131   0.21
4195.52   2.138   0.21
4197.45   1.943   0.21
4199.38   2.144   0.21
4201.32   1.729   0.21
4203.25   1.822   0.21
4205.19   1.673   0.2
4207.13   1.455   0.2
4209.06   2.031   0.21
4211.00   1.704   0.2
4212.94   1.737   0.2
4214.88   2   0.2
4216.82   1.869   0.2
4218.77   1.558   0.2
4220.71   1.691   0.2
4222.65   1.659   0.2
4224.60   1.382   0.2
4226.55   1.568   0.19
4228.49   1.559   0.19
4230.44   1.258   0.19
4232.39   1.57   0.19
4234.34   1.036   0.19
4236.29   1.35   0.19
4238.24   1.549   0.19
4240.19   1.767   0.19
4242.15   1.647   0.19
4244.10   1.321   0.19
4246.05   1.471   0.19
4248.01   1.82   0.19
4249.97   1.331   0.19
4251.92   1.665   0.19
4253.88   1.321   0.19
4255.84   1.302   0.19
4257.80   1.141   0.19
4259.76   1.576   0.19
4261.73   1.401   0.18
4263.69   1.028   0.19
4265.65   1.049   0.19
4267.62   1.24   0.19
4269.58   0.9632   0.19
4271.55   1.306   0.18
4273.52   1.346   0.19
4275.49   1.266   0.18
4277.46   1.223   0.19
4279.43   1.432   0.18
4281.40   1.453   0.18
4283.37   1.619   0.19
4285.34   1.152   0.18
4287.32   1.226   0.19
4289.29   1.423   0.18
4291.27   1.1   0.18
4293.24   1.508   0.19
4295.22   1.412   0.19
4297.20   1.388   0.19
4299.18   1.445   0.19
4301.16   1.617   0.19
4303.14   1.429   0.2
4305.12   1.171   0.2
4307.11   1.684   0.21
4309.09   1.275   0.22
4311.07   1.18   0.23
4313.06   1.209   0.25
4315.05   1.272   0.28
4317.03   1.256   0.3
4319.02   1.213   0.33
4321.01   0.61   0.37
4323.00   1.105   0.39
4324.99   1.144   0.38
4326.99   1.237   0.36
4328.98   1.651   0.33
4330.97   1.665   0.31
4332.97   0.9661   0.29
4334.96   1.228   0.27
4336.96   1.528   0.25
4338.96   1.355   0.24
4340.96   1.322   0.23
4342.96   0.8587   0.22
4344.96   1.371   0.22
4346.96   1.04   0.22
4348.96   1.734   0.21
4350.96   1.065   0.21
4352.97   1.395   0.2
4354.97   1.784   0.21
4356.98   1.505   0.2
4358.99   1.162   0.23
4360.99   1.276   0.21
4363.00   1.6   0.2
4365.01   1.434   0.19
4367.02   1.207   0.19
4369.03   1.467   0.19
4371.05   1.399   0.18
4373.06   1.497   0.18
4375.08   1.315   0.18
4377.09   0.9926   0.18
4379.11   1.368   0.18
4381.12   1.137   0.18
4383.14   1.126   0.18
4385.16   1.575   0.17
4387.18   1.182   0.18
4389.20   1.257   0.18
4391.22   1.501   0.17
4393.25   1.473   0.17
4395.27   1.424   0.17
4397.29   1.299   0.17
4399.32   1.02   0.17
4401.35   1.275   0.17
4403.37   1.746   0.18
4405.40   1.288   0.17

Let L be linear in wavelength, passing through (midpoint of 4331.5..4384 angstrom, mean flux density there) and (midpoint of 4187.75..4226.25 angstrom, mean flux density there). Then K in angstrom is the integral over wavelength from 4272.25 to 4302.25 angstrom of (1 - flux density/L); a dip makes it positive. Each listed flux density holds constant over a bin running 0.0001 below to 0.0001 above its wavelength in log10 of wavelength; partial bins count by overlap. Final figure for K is 3.5 angstrom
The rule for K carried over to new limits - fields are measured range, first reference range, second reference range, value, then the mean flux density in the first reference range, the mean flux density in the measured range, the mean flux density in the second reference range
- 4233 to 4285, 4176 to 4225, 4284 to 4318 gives 8.1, 2.02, 1.37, 1.34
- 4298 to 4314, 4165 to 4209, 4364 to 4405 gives 3.9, 2.55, 1.38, 1.33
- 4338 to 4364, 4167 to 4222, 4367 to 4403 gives 2.6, 2.32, 1.34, 1.32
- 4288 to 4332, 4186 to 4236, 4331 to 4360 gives 3.7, 1.76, 1.32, 1.32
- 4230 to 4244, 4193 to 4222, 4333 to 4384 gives 2.3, 1.84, 1.45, 1.32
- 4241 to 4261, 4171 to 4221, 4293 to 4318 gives 3.6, 2.2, 1.46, 1.37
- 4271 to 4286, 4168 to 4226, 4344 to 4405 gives 3.9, 2.23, 1.36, 1.35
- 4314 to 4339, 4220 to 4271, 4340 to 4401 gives 2.0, 1.41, 1.24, 1.33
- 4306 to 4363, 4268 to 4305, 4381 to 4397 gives 2.1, 1.34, 1.29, 1.34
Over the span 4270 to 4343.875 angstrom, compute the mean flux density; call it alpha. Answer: 1.3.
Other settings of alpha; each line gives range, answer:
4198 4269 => 1.54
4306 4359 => 1.29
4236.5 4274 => 1.38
